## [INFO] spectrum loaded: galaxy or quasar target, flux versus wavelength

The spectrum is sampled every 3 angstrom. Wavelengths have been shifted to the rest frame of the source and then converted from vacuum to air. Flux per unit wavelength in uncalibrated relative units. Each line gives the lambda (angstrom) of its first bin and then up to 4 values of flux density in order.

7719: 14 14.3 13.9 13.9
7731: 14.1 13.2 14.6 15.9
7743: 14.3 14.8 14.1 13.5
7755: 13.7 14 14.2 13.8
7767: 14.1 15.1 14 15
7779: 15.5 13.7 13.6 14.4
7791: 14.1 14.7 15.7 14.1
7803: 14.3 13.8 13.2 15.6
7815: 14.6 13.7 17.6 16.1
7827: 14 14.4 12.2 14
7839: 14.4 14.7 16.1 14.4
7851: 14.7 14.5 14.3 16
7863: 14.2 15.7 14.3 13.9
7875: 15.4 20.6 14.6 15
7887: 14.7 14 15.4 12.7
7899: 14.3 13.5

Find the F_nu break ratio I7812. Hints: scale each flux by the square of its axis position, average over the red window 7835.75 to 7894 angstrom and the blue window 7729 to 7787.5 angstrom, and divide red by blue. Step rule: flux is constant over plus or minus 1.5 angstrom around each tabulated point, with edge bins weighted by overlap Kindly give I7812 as 1.08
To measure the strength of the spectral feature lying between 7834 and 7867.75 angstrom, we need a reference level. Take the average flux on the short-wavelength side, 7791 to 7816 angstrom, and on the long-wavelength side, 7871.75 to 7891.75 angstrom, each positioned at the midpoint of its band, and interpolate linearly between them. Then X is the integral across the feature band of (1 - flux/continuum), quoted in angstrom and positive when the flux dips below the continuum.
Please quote 0.79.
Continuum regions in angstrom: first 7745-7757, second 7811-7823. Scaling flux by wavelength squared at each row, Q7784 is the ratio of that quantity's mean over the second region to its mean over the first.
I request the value 1.12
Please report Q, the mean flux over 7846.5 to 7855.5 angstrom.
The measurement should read 14.5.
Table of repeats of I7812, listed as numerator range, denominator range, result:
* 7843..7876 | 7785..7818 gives 1.05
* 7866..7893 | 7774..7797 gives 1.08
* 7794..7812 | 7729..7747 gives 1.01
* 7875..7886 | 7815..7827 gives 1.08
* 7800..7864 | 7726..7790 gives 1.04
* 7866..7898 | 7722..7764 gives 1.10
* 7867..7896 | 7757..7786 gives 1.09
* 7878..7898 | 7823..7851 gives 1.04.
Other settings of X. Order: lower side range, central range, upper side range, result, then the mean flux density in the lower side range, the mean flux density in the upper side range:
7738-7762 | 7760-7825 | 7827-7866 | -0.8 angstrom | 14.3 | 14.5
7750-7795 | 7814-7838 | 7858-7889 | 0.4 angstrom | 14.2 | 15.4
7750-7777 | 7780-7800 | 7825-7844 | -0.4 angstrom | 14.1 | 14.1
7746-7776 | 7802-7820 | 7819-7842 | 0.3 angstrom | 14.1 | 14.7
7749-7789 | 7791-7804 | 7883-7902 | -0.4 angstrom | 14.2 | 14.3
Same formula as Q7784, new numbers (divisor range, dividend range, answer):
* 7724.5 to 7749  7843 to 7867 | 1.08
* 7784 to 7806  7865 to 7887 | 1.11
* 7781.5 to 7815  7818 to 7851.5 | 1.04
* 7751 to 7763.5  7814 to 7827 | 1.13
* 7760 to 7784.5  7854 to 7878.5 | 1.09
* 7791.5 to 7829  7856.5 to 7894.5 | 1.05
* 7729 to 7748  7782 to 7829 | 1.03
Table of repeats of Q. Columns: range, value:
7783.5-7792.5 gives 14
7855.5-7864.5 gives 14.8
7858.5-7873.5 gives 14.8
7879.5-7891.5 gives 14.6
